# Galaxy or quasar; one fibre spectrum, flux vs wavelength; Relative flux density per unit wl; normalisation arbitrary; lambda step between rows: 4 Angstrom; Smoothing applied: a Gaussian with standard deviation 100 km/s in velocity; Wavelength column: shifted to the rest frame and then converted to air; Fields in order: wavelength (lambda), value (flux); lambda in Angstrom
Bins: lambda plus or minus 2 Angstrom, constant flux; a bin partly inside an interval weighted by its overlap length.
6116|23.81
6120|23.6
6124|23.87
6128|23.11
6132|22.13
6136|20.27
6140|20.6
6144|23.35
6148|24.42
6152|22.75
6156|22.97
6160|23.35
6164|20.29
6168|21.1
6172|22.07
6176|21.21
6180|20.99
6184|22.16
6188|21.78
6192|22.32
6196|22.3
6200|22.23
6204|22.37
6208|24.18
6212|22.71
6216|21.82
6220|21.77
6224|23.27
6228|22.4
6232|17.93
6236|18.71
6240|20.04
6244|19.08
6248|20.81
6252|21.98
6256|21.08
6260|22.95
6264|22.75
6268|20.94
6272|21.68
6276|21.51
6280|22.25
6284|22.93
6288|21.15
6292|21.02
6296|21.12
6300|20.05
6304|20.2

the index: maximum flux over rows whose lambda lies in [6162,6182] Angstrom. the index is 22.07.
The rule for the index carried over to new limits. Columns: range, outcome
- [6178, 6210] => 24.18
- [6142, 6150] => 24.42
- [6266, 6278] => 21.68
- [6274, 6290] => 22.93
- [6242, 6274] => 22.95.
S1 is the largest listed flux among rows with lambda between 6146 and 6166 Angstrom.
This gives 24.42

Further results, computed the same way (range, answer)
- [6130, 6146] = 23.35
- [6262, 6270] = 22.75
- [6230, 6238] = 18.71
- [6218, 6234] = 23.27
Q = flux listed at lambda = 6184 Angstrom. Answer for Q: 22.16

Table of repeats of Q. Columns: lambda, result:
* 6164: 20.29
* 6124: 23.87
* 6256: 21.08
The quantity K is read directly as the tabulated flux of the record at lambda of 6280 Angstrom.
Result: 22.25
